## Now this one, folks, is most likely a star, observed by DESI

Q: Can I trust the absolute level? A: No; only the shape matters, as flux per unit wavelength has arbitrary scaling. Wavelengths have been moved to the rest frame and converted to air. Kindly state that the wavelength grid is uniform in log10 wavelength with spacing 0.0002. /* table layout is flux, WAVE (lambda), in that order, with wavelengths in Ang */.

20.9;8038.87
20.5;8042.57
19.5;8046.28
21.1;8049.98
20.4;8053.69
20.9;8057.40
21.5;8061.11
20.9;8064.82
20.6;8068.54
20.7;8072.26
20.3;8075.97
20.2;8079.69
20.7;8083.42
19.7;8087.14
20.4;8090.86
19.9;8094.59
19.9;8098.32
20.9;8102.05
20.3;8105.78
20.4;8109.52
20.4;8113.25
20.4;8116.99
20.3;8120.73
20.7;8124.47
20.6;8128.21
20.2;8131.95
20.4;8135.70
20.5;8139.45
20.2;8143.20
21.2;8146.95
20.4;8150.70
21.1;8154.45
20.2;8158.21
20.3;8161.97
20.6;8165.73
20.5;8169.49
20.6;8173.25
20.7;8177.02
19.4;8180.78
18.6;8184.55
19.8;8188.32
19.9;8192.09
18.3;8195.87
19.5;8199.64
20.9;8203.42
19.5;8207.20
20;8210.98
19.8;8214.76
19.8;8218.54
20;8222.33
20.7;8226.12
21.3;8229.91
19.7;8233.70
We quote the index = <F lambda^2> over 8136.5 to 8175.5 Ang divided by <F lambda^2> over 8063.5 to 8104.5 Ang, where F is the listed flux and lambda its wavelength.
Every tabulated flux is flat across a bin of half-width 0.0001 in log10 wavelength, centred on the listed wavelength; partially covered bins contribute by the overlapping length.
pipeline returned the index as 1.03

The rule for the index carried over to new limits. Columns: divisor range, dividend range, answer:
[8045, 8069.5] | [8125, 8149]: 1.01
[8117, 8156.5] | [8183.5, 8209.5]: 0.96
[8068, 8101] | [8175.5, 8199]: 0.98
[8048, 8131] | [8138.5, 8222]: 1.00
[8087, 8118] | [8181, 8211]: 0.98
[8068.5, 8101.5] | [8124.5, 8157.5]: 1.03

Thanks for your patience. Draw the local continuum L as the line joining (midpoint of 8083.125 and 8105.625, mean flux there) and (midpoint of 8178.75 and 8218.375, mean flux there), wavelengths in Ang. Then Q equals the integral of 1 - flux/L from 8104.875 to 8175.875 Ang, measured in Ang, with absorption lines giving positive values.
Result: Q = -1.96 Ang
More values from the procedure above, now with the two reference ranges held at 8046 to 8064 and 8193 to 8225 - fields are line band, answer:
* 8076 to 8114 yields 0.5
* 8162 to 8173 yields -0.3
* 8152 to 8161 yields -0.2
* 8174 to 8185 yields 0.1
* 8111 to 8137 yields -0.1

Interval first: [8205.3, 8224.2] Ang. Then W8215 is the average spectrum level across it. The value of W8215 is 19.8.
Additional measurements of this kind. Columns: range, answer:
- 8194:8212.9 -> 19.6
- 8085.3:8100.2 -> 20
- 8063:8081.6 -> 20.5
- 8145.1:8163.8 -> 20.6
